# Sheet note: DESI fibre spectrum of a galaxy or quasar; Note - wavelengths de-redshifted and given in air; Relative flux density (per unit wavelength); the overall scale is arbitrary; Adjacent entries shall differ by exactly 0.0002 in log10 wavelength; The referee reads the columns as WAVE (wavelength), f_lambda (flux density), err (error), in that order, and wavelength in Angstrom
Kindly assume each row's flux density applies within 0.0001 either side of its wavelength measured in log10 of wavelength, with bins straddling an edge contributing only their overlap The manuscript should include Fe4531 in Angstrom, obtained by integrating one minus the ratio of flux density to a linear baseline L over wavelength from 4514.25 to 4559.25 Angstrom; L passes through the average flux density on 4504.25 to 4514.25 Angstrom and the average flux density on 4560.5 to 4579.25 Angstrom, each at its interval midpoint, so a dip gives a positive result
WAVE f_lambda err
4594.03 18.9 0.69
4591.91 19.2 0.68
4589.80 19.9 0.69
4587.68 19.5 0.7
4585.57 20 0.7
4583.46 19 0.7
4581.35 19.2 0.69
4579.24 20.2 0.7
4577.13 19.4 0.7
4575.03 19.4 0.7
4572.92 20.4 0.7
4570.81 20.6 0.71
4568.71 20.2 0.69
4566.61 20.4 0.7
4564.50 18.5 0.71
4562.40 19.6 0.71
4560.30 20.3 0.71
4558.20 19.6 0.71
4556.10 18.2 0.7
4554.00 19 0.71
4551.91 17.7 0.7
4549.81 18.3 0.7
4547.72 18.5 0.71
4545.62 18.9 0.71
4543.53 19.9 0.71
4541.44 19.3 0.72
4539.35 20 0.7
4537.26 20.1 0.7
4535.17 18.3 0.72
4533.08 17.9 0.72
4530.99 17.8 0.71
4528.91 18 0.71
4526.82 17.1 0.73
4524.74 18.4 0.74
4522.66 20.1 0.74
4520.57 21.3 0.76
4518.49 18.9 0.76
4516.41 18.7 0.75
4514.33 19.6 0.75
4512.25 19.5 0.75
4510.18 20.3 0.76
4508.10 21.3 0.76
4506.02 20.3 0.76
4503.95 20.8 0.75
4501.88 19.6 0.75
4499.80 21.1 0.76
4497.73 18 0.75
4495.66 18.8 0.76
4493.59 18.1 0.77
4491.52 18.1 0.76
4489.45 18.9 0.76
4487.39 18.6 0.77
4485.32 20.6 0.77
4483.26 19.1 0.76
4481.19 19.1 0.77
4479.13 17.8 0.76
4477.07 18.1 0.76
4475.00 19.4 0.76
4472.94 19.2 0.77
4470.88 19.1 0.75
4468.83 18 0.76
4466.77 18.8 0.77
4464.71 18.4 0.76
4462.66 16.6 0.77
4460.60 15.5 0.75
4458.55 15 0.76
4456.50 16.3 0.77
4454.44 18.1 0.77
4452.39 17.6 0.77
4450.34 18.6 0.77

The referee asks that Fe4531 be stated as 2.76 Angstrom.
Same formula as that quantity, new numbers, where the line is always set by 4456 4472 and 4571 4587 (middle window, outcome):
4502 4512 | -1.27 Angstrom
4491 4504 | -0.84 Angstrom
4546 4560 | 0.36 Angstrom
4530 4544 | -0.15 Angstrom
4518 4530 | -0.28 Angstrom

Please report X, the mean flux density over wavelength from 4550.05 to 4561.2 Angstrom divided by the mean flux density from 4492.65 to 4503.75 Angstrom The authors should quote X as 0.98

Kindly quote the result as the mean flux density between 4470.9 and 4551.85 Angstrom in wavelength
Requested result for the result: 19.1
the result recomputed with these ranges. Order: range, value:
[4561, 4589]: 19.7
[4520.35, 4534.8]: 18.5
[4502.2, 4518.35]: 20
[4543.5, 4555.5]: 18.6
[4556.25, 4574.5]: 19.8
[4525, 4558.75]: 18.6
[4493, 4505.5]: 19.5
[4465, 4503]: 18.9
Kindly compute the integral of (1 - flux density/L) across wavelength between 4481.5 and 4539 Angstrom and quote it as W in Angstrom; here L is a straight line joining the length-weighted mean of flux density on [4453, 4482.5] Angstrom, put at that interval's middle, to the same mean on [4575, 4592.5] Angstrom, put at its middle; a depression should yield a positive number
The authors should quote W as -2.46 Angstrom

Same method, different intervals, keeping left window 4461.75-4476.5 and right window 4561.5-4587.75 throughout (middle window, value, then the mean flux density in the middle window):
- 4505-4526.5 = -0.8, 19.7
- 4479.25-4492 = -0.2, 19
